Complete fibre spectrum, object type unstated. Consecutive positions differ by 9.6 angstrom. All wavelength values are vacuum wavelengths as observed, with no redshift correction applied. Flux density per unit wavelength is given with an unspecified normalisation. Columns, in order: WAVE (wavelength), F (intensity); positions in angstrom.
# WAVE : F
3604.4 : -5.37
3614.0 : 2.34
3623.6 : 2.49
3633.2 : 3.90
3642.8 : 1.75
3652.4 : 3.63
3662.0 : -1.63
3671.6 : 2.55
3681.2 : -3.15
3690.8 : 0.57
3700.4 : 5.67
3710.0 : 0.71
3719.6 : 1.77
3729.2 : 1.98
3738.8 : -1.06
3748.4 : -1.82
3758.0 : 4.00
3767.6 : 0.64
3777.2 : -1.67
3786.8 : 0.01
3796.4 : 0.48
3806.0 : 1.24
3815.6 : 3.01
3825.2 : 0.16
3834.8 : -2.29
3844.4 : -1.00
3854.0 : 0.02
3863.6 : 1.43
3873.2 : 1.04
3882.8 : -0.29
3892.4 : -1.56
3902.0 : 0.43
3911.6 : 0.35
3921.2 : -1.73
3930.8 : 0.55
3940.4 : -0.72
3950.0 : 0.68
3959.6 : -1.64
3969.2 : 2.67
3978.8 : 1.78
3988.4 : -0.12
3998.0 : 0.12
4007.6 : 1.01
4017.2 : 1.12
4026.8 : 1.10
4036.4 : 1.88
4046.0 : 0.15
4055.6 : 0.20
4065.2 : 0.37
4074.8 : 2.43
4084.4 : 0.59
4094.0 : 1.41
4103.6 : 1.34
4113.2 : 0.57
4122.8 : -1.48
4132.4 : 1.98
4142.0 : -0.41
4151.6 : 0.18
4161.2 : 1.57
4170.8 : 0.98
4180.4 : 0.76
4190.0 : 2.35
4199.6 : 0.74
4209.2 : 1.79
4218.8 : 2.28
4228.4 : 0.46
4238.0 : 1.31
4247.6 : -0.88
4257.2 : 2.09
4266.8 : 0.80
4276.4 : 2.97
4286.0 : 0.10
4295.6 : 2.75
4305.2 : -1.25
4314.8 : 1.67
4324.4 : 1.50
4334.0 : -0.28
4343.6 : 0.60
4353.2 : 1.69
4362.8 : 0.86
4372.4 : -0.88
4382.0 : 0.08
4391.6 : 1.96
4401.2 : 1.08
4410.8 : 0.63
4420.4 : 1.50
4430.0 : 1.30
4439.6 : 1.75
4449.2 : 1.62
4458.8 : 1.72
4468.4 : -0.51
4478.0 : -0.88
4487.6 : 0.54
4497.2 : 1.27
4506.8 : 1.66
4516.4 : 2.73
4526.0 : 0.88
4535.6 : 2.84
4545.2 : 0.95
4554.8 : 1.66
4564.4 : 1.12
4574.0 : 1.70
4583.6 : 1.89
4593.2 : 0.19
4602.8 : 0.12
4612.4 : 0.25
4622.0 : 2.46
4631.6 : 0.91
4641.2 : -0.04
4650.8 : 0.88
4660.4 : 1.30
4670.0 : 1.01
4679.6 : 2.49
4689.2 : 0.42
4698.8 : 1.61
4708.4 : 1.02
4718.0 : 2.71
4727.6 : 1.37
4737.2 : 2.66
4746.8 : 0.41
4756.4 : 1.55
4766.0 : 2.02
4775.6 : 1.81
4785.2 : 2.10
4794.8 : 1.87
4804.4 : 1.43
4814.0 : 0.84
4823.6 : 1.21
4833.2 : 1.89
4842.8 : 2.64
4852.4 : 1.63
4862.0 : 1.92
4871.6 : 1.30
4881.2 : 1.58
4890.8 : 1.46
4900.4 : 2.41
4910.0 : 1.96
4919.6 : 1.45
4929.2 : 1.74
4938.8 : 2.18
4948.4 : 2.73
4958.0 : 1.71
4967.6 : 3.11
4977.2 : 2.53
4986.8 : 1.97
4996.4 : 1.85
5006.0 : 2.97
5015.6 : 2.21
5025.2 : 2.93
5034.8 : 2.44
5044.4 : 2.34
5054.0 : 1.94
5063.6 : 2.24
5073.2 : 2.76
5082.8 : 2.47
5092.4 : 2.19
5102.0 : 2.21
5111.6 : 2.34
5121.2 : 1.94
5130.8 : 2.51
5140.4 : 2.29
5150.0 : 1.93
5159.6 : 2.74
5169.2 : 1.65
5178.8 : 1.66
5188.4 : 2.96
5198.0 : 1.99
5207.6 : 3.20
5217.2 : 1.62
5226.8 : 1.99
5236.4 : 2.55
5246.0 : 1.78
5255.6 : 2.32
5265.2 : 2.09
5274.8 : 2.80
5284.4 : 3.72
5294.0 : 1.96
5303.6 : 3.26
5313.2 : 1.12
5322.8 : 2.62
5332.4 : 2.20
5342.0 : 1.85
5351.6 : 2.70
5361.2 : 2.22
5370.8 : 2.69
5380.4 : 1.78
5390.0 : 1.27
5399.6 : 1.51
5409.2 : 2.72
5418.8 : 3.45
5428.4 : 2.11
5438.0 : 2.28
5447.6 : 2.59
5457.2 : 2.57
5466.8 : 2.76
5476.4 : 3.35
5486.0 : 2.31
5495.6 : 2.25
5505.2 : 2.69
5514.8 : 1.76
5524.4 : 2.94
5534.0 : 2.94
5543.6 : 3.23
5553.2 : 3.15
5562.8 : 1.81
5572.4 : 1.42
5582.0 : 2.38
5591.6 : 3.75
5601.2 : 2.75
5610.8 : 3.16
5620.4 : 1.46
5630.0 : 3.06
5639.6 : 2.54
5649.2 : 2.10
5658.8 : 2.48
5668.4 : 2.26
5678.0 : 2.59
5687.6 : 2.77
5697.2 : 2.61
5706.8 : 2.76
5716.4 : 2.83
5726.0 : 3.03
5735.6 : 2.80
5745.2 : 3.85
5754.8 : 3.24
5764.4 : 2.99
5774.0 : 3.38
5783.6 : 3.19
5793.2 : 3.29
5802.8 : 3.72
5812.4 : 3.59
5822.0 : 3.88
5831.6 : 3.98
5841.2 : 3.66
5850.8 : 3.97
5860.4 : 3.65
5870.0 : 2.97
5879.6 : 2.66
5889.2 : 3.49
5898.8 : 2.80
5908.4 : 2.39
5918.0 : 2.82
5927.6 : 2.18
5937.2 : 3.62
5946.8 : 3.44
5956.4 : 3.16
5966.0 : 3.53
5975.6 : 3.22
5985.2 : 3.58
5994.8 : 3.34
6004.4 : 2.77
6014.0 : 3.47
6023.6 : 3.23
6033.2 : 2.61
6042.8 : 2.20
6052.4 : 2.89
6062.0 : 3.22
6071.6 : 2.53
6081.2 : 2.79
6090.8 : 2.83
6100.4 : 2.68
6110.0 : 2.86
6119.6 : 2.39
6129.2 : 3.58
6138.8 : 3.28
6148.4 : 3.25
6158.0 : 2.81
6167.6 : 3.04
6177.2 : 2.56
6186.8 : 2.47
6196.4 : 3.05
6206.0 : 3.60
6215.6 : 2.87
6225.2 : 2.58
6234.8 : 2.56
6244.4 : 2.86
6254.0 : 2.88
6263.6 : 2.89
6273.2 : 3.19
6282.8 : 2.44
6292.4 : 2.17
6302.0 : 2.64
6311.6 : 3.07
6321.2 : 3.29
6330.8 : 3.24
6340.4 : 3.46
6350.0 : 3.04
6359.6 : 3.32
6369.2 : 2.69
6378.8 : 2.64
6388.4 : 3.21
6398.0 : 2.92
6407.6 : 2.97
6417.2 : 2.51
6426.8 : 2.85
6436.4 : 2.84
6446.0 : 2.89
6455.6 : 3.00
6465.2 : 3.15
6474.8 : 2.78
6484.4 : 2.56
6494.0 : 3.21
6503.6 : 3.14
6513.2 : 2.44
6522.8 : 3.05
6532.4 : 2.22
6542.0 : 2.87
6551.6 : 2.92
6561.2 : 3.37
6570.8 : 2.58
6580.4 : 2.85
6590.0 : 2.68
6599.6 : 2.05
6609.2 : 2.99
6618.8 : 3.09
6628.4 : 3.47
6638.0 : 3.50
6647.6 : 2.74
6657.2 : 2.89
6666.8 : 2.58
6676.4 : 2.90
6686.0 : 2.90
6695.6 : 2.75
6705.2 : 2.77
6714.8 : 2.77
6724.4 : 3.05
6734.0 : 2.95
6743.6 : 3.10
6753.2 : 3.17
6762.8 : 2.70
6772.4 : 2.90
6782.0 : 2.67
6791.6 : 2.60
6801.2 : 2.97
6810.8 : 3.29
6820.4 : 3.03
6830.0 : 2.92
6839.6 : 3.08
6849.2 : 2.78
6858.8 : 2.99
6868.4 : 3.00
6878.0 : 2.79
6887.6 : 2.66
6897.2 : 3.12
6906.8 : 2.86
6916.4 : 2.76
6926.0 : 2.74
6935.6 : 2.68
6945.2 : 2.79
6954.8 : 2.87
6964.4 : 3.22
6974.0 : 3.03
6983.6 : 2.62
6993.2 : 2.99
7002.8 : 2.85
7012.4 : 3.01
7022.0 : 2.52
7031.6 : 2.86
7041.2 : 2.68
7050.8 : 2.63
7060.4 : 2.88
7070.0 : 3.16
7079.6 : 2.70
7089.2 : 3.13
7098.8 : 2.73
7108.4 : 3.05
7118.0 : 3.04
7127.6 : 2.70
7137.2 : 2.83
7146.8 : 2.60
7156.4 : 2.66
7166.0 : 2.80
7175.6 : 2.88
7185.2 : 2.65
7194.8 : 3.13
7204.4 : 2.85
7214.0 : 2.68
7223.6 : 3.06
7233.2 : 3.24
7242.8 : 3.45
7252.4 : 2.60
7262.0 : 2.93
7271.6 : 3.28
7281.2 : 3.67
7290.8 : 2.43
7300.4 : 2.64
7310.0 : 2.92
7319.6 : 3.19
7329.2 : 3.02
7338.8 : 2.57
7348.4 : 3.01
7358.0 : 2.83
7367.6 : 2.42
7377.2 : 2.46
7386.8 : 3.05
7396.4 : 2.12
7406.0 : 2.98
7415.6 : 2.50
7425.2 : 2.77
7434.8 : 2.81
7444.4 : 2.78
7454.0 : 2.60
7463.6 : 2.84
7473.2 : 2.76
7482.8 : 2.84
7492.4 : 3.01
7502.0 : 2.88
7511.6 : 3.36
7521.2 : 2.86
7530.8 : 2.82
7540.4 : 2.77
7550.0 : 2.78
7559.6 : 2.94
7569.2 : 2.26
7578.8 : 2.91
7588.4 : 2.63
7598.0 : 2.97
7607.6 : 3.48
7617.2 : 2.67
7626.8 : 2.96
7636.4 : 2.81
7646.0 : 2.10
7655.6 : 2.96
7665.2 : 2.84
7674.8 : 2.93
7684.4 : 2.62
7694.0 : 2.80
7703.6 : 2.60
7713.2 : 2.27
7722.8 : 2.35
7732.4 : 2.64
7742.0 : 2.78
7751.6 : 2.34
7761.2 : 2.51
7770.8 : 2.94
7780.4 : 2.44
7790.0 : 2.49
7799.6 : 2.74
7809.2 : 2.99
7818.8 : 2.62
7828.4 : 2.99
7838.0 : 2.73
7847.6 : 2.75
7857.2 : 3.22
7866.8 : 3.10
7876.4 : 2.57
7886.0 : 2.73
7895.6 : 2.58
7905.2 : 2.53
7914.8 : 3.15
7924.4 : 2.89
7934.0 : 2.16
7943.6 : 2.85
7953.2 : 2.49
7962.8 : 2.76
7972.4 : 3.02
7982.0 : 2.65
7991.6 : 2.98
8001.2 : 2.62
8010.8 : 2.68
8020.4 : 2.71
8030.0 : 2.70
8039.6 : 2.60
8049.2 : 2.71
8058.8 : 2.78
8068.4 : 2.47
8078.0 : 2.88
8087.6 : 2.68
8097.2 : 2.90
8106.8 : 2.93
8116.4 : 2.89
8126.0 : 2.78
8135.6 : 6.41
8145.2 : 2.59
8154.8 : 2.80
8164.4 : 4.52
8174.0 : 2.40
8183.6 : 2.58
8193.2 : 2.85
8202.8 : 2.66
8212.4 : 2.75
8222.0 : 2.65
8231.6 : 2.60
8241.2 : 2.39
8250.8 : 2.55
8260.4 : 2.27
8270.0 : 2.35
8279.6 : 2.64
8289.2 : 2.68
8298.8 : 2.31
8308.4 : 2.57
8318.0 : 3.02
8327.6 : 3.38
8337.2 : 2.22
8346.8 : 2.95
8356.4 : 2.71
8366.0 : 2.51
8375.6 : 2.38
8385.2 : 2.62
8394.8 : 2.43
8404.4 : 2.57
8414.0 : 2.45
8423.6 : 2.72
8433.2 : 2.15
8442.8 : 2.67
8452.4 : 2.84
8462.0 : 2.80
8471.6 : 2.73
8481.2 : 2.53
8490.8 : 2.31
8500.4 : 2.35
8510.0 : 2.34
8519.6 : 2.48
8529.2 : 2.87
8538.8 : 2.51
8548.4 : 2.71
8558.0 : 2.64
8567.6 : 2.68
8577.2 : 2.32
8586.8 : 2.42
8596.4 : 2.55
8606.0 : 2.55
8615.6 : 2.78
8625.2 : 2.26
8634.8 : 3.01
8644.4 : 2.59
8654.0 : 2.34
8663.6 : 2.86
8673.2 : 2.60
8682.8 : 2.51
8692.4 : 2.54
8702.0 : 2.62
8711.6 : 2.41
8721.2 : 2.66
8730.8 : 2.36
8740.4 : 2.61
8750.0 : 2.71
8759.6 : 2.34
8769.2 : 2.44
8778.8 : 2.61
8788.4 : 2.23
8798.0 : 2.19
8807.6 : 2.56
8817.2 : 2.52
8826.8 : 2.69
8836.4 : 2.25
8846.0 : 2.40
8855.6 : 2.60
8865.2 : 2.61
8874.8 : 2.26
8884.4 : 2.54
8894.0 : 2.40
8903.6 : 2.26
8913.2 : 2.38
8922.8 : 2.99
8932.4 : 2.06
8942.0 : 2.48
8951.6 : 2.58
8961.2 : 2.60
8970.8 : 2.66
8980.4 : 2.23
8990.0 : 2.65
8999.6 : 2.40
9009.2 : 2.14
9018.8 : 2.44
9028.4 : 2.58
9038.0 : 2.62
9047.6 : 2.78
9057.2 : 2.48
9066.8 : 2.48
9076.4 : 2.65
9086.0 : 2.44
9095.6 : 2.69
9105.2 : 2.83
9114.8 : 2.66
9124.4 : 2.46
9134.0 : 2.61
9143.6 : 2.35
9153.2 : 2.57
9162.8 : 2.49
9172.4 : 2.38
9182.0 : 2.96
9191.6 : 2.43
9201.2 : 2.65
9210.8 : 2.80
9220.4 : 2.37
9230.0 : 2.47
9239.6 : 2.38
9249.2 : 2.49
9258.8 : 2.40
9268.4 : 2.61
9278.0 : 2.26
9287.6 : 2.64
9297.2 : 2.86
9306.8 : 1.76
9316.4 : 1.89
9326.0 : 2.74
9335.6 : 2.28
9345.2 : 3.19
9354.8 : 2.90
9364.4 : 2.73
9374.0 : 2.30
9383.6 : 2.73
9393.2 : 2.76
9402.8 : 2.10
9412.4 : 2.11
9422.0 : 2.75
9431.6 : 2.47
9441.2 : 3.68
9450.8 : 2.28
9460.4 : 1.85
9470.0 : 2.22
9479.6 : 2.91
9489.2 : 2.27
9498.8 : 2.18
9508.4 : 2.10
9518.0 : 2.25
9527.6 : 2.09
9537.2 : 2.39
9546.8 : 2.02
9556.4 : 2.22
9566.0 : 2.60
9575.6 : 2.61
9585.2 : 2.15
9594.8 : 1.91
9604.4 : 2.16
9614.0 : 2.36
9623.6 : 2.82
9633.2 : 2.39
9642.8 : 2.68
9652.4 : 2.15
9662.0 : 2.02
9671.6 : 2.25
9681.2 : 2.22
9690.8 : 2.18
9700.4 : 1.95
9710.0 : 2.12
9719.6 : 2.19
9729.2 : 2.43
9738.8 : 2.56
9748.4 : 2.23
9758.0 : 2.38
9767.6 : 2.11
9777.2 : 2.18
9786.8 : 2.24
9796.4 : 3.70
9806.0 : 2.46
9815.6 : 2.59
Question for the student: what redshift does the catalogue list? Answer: 0.240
